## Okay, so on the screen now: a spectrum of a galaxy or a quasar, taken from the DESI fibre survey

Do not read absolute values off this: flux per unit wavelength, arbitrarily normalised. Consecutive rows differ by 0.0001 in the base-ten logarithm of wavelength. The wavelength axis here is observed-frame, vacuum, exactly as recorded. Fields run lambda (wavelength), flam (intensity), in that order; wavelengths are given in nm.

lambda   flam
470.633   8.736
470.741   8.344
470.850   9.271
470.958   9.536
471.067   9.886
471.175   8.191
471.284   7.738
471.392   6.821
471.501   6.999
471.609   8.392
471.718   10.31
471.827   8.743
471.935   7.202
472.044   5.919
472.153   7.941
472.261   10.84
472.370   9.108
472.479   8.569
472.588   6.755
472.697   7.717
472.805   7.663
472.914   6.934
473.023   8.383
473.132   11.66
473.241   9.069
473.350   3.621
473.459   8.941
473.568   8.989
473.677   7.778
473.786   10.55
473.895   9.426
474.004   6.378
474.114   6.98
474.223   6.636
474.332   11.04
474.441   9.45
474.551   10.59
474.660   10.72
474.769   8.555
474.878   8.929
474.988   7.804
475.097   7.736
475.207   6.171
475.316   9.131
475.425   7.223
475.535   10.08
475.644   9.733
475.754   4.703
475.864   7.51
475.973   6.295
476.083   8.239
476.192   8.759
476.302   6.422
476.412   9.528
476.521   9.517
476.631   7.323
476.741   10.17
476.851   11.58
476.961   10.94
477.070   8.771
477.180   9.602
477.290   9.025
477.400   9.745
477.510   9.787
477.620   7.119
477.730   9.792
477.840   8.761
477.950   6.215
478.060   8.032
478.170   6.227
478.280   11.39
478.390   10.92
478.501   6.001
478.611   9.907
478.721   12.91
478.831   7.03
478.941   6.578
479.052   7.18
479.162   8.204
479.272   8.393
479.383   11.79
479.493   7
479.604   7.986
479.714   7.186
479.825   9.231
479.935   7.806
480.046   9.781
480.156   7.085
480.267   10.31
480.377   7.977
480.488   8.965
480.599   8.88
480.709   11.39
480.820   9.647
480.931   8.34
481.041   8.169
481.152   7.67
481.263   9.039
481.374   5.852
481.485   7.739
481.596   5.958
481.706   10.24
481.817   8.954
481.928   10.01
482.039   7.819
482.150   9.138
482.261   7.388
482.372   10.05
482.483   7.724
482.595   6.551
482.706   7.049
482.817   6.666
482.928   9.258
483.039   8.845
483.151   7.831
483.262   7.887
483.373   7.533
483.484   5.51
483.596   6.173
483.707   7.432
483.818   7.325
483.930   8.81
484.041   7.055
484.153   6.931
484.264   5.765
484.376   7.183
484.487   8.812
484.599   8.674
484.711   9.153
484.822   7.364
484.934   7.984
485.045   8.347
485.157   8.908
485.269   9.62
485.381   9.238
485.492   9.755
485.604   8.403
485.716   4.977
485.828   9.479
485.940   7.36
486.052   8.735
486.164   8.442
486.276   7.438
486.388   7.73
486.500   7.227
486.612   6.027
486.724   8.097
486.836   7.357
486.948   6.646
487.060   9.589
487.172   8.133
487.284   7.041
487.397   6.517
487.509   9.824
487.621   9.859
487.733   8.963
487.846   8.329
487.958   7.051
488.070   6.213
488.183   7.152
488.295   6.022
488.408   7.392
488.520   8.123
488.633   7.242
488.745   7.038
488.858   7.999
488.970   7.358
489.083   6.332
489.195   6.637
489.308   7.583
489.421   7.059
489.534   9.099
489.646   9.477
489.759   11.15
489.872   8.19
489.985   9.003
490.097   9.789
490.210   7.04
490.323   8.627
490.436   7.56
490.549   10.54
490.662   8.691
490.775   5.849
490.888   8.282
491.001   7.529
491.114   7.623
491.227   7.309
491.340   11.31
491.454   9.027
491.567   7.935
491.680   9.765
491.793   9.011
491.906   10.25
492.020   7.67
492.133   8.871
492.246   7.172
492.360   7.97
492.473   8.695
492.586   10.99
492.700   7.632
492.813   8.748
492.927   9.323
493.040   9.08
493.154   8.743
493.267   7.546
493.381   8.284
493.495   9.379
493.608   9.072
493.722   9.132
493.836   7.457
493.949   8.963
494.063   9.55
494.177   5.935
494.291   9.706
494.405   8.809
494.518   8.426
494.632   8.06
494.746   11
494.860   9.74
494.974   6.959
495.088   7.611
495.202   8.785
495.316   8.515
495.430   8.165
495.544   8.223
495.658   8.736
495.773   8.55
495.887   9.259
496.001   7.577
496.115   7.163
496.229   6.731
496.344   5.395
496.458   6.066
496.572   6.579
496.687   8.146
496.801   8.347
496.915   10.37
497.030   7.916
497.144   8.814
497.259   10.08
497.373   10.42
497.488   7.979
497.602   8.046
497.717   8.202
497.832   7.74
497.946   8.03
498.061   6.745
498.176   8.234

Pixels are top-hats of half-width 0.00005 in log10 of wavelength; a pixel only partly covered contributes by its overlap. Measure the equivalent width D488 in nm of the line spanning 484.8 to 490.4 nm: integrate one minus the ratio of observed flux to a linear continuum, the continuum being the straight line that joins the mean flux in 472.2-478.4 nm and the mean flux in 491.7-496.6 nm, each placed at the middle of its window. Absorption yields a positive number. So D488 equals 0.31 nm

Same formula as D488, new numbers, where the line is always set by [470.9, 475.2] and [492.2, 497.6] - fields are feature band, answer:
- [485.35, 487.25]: 0.12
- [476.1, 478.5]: -0.16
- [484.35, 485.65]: -0.04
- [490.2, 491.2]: 0.05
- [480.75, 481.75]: 0.04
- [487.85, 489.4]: 0.24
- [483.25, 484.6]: 0.19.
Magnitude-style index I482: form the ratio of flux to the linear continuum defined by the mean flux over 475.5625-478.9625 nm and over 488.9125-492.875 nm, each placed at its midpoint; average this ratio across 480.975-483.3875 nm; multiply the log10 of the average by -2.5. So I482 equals 0.07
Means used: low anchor 8.7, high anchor 8.45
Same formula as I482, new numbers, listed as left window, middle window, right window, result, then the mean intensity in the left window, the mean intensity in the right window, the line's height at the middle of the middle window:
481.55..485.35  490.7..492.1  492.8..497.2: -0.03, 7.95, 8.32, 8.21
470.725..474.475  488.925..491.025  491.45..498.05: 0.03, 8.33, 8.44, 8.41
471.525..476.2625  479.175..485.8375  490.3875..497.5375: 0.02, 8.29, 8.46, 8.36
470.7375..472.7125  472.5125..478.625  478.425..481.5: -0.01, 8.34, 8.53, 8.43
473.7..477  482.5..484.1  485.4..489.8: 0.09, 8.58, 7.82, 8.09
